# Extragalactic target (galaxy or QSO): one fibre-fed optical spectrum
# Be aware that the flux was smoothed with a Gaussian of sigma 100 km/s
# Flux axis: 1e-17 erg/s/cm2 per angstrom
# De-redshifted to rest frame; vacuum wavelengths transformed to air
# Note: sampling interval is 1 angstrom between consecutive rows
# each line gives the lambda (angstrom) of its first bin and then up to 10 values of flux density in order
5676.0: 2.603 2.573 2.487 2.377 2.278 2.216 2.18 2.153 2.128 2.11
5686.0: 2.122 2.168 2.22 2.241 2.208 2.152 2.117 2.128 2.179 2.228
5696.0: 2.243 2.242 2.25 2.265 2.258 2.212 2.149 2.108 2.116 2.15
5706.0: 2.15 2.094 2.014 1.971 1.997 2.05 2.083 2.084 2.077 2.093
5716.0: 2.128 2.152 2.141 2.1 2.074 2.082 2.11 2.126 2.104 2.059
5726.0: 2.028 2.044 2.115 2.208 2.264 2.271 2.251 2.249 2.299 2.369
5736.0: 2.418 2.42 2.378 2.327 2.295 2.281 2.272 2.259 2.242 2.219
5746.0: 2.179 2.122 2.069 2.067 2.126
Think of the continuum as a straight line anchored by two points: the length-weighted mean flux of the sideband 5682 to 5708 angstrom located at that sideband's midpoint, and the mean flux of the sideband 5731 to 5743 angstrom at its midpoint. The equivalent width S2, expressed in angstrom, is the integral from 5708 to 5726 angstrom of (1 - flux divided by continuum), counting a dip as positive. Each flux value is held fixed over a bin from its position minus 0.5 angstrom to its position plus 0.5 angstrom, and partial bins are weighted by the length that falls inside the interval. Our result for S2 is 1.3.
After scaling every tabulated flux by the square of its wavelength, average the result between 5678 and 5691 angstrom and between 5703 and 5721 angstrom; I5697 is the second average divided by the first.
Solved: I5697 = 0.95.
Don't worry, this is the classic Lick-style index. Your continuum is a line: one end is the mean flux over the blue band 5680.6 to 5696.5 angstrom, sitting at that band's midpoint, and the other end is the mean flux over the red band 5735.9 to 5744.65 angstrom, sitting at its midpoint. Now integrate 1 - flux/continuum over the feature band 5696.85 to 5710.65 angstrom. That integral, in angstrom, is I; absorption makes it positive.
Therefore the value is 0.5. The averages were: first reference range 2.17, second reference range 2.32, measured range 2.14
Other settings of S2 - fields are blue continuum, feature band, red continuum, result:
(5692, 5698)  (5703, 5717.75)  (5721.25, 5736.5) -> 0.75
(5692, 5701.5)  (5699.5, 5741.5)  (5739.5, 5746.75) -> 1.27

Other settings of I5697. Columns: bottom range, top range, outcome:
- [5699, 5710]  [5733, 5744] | 1.11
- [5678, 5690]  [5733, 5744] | 1.07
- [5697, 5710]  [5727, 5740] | 1.08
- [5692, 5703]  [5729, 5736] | 1.05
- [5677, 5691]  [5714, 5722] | 0.96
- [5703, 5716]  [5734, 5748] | 1.11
